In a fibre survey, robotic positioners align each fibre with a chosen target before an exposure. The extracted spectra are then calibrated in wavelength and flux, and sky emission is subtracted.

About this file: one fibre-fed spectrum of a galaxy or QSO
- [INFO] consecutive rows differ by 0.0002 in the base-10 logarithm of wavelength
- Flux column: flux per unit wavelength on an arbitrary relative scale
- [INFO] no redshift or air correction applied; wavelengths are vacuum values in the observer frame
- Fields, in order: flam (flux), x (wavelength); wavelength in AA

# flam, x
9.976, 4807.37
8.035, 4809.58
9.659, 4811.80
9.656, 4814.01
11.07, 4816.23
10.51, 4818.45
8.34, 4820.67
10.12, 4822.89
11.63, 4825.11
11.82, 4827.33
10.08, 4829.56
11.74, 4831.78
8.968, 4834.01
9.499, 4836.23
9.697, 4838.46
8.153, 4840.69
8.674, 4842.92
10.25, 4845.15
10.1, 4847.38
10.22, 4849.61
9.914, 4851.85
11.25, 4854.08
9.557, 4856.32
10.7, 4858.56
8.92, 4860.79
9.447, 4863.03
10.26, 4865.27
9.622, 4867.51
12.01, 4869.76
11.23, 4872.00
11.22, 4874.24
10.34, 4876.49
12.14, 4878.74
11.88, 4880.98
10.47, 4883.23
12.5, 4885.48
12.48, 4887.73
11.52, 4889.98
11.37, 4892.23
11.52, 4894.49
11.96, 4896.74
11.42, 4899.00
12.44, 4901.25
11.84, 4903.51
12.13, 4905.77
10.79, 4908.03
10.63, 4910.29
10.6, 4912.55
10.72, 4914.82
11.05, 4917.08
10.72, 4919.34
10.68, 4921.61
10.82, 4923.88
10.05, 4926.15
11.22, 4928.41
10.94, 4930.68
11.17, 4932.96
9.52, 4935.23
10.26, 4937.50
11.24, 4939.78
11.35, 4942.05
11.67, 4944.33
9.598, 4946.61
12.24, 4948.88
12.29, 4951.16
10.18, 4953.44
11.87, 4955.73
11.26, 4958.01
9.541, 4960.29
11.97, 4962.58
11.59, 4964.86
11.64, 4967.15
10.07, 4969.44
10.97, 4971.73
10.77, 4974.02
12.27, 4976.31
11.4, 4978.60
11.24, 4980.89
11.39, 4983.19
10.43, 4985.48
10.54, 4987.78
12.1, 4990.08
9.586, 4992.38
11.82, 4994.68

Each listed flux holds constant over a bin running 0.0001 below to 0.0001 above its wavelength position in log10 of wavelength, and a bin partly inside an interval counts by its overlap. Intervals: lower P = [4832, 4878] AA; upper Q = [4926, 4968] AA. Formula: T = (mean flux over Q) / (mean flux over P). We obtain 1.10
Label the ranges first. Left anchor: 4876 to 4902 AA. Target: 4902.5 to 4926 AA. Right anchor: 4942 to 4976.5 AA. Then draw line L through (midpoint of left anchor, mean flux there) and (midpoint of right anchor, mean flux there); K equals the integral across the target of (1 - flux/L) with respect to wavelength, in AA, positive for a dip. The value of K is 1.1 AA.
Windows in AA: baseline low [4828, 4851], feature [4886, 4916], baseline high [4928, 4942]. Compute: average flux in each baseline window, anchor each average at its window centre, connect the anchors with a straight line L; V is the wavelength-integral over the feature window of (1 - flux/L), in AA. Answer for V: -3.22 AA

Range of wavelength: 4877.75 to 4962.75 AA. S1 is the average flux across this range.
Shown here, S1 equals 11.2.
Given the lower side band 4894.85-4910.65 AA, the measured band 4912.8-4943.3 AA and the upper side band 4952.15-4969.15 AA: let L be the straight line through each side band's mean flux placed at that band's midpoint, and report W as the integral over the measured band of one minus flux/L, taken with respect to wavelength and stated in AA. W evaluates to 1.8 AA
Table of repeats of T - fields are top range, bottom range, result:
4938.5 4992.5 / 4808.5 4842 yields 1.12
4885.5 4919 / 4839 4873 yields 1.15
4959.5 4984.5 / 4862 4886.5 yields 1.02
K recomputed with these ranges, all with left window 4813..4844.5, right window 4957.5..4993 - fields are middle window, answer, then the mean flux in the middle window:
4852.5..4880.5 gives -0.8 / 10.6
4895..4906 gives -1.5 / 11.9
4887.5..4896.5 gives -1.0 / 11.7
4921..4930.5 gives 0.0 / 10.7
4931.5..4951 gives -0.2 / 11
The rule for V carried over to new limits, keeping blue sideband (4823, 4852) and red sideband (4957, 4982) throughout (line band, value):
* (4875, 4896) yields -2.2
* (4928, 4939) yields 0.3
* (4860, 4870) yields 0.4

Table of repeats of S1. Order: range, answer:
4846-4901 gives 10.9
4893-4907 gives 11.9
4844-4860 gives 10.3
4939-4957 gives 11.3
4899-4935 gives 11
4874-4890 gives 11.6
